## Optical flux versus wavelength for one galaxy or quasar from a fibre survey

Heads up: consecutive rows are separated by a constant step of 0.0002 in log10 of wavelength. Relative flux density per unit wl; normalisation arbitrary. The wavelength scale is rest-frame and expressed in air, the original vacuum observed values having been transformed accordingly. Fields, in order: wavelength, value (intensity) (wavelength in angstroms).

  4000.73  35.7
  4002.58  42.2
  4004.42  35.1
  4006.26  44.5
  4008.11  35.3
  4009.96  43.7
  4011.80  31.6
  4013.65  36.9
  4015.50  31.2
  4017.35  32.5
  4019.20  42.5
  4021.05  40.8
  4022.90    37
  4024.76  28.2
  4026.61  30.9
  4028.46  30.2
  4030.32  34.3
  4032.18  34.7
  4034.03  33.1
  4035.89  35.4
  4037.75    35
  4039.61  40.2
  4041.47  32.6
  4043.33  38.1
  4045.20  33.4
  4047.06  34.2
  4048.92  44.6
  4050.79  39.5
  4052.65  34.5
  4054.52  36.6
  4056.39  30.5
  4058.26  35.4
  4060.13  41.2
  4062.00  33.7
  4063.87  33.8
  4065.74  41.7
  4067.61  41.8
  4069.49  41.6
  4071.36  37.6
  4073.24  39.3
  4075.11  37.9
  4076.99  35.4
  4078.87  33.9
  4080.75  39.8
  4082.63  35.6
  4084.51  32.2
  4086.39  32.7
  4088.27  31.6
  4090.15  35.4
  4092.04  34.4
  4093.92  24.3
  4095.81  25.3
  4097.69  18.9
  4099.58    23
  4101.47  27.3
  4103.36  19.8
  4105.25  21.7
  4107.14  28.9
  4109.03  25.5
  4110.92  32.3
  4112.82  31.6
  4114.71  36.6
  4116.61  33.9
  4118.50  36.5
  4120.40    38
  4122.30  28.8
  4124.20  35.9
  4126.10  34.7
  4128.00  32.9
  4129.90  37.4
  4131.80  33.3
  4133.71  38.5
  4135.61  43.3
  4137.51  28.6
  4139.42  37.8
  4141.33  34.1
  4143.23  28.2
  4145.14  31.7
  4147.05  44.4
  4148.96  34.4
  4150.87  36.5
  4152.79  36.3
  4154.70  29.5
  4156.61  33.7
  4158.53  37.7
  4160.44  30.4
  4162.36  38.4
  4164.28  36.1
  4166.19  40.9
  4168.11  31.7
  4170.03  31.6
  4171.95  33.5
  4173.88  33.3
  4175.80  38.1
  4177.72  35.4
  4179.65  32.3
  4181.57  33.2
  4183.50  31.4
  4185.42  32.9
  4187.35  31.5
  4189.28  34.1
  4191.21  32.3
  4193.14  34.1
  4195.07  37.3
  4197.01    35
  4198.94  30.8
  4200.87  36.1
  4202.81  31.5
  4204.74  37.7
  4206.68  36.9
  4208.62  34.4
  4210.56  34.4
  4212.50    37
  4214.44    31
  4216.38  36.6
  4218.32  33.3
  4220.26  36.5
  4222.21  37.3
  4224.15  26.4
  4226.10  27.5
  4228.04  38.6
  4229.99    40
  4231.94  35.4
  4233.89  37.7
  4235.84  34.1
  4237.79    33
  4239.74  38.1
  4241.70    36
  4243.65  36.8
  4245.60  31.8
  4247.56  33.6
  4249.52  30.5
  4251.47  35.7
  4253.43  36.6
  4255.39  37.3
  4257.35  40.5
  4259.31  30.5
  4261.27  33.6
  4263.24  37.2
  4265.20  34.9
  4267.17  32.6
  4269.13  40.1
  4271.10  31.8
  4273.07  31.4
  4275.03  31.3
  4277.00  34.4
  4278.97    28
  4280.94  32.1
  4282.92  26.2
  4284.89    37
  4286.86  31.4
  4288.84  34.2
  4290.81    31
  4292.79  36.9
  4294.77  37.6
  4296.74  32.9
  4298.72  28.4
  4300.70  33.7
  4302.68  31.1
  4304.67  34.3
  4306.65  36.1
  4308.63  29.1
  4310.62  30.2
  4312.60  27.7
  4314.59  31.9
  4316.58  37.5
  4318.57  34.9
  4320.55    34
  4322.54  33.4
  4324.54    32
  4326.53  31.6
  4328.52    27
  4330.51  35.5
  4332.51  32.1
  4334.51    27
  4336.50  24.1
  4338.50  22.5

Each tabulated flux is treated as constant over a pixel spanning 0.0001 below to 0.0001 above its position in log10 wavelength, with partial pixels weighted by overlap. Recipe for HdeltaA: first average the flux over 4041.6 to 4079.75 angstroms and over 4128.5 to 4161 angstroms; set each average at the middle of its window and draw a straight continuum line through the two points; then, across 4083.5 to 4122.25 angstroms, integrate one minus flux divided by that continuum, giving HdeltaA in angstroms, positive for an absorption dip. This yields 7.1 angstroms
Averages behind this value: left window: 37.1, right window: 35.1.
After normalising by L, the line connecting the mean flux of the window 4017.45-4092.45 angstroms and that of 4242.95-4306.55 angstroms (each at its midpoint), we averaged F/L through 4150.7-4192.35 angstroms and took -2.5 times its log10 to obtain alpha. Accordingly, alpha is 0.02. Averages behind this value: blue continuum 36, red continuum 33.6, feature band 34.1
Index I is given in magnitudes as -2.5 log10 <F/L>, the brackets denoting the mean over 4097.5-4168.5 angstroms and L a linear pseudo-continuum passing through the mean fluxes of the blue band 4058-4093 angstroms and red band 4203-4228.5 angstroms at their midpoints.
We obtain 0.08 mag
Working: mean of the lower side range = 36.6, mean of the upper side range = 34.3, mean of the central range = 33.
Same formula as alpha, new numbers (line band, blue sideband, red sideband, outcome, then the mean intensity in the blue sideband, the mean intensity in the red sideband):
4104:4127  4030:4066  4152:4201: 0.10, 36.1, 34.1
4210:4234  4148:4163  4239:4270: 0.01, 34.5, 35.3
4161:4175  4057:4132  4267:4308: -0.06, 33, 33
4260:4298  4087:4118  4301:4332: -0.05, 28.3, 32.4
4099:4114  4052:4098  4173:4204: 0.29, 34.8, 33.7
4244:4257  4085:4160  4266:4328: -0.07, 32.2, 32.7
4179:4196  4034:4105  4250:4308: 0.02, 34.1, 33.7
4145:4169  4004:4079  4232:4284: -0.02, 36.4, 34.1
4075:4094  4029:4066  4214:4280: 0.05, 36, 34.4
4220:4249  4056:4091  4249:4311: -0.02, 36.5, 33.4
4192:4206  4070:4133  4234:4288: -0.05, 32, 34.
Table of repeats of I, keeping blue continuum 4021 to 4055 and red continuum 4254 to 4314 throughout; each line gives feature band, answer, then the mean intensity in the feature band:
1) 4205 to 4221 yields -0.04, 35.1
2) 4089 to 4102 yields 0.27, 27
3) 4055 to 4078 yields -0.07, 37.5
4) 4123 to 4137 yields -0.05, 36.2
